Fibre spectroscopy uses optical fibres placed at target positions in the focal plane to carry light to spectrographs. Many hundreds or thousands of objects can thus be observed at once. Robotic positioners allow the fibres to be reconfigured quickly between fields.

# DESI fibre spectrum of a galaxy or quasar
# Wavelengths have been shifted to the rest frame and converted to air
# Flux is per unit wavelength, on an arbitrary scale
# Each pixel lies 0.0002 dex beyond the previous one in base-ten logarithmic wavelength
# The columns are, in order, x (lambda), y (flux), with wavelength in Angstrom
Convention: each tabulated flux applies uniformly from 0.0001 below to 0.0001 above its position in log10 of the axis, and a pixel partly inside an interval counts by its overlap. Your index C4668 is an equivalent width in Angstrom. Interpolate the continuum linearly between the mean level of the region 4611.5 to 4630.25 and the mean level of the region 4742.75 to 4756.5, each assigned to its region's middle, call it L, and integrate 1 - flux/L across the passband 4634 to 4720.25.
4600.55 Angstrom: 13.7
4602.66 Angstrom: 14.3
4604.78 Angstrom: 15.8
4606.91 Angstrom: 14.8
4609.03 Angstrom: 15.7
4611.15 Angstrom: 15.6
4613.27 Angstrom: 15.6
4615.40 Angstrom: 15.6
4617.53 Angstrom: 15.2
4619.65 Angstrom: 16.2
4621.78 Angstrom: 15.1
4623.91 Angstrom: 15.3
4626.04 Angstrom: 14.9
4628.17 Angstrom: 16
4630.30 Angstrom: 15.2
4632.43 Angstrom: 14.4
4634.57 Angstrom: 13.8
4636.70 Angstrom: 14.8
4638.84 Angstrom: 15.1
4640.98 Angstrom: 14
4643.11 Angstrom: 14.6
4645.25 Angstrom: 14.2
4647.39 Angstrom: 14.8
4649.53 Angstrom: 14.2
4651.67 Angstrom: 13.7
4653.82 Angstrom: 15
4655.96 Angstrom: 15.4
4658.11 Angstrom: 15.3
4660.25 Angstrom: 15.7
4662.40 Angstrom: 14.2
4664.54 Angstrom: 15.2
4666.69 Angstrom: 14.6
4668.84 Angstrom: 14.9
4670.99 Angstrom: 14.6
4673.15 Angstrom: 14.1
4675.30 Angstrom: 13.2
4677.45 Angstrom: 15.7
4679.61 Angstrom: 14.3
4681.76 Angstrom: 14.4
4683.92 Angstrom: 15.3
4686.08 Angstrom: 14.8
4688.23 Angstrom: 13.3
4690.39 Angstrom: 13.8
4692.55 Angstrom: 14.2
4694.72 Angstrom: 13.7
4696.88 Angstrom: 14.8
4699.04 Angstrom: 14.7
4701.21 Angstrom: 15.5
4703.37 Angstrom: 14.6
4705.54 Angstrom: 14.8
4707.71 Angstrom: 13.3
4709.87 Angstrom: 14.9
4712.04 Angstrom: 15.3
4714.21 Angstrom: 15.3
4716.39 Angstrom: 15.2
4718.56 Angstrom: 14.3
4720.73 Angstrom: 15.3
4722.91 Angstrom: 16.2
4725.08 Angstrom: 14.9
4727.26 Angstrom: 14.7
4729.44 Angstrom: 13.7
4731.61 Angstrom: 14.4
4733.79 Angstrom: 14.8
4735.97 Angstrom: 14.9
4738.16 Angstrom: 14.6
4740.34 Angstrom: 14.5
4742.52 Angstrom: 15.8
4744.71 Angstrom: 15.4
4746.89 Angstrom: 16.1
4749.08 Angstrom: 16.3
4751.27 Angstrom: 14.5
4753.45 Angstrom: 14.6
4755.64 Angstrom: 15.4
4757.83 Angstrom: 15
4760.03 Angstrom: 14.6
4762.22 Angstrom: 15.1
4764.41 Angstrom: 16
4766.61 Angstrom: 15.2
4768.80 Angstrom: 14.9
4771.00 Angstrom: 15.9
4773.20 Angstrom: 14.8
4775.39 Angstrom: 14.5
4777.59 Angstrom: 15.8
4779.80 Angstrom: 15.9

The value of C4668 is 4.7 Angstrom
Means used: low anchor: 15.5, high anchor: 15.4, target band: 14.6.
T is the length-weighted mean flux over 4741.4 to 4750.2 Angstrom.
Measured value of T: 15.9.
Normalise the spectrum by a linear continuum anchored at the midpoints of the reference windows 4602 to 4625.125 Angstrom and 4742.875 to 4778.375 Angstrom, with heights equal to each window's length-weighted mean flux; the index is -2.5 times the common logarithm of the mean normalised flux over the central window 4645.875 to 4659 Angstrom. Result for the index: 0.05 mag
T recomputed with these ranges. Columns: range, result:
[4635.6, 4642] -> 14.6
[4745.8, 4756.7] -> 15.4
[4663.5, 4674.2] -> 14.7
